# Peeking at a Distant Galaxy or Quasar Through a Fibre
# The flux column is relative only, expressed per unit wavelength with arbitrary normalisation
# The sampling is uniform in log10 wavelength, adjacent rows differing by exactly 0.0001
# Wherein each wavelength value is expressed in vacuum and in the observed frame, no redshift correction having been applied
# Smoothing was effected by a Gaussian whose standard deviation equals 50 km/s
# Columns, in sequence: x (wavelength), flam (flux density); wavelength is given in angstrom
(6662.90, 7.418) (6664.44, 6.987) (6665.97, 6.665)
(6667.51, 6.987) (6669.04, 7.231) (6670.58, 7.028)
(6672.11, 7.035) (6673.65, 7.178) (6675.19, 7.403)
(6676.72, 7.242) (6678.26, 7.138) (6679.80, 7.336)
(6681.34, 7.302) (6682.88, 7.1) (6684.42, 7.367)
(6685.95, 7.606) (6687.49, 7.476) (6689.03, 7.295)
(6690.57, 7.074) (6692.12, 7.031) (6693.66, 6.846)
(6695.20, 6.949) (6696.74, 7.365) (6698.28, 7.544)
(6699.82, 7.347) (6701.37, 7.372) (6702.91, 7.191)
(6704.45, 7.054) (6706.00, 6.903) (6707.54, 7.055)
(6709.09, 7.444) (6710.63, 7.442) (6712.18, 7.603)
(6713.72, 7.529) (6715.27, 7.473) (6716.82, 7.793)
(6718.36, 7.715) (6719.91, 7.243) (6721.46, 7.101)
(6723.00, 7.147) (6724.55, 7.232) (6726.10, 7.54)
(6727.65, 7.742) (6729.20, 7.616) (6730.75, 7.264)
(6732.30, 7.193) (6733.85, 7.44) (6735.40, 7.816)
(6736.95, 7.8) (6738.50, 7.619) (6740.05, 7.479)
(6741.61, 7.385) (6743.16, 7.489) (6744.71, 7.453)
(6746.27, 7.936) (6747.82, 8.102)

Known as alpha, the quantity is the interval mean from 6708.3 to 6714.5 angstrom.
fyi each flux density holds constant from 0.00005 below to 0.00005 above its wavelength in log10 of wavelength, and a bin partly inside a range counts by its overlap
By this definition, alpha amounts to 7.5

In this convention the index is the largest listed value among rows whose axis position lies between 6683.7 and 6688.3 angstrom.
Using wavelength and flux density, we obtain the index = 7.606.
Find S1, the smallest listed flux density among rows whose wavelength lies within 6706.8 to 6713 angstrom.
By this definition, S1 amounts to 7.055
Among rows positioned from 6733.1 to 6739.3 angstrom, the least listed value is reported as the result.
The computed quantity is 7.44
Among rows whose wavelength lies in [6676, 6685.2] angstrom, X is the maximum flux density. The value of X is 7.367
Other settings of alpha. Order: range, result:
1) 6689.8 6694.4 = 6.97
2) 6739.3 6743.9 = 7.44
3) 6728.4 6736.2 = 7.47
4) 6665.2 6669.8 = 6.97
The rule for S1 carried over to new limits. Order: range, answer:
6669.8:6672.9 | 7.028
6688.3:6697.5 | 6.846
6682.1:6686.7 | 7.1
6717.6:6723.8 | 7.101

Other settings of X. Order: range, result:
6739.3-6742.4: 7.479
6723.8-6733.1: 7.742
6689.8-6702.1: 7.544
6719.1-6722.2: 7.243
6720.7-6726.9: 7.54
